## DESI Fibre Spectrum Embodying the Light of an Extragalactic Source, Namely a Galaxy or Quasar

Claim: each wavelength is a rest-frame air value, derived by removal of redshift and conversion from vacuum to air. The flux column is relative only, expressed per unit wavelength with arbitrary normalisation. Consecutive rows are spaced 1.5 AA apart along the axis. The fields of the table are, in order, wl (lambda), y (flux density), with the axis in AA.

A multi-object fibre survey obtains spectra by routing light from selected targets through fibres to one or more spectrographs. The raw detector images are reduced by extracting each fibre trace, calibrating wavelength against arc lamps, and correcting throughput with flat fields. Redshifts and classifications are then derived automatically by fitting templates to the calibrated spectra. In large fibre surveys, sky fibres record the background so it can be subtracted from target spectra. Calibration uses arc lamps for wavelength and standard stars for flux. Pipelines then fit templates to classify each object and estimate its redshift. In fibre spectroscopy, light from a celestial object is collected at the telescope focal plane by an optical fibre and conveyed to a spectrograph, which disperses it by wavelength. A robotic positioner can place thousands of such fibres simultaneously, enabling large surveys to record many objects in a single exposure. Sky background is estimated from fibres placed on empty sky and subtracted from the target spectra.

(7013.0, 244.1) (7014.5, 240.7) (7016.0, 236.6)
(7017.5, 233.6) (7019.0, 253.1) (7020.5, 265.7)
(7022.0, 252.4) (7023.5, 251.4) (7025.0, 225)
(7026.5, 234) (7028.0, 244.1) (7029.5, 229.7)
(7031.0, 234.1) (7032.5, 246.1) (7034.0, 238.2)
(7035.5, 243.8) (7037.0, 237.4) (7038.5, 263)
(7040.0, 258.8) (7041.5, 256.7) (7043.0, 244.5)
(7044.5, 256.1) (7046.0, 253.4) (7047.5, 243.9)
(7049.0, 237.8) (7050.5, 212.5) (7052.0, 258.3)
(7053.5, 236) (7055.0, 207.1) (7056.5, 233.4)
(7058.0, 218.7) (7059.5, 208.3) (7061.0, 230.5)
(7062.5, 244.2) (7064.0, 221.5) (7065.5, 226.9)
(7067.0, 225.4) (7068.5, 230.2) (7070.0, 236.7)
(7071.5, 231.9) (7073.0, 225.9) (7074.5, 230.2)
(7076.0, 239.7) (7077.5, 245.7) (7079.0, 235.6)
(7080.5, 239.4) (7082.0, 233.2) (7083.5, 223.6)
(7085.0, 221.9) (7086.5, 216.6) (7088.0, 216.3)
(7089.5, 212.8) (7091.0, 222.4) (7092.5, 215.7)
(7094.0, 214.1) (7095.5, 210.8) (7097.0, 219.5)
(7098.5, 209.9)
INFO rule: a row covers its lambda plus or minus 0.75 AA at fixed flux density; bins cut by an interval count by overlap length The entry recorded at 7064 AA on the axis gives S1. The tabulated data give 221.5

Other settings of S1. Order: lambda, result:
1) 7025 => 225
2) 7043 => 244.5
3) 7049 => 237.8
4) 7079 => 235.6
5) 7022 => 252.4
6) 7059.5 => 208.3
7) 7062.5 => 244.2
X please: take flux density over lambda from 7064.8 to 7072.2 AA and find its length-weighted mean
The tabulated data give 230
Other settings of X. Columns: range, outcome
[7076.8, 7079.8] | 241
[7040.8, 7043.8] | 251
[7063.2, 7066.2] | 224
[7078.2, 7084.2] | 233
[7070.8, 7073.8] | 229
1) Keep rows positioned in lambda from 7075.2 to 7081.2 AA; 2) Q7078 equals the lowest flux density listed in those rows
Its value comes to 235.6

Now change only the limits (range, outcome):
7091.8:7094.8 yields 214.1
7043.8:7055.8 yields 207.1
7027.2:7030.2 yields 229.7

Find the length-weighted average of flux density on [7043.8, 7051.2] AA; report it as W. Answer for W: 241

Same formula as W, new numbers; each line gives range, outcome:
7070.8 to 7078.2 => 235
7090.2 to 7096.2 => 216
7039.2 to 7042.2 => 258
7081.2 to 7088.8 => 222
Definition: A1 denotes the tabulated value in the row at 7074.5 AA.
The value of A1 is 230.2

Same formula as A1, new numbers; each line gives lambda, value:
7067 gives 225.4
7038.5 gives 263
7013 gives 244.1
